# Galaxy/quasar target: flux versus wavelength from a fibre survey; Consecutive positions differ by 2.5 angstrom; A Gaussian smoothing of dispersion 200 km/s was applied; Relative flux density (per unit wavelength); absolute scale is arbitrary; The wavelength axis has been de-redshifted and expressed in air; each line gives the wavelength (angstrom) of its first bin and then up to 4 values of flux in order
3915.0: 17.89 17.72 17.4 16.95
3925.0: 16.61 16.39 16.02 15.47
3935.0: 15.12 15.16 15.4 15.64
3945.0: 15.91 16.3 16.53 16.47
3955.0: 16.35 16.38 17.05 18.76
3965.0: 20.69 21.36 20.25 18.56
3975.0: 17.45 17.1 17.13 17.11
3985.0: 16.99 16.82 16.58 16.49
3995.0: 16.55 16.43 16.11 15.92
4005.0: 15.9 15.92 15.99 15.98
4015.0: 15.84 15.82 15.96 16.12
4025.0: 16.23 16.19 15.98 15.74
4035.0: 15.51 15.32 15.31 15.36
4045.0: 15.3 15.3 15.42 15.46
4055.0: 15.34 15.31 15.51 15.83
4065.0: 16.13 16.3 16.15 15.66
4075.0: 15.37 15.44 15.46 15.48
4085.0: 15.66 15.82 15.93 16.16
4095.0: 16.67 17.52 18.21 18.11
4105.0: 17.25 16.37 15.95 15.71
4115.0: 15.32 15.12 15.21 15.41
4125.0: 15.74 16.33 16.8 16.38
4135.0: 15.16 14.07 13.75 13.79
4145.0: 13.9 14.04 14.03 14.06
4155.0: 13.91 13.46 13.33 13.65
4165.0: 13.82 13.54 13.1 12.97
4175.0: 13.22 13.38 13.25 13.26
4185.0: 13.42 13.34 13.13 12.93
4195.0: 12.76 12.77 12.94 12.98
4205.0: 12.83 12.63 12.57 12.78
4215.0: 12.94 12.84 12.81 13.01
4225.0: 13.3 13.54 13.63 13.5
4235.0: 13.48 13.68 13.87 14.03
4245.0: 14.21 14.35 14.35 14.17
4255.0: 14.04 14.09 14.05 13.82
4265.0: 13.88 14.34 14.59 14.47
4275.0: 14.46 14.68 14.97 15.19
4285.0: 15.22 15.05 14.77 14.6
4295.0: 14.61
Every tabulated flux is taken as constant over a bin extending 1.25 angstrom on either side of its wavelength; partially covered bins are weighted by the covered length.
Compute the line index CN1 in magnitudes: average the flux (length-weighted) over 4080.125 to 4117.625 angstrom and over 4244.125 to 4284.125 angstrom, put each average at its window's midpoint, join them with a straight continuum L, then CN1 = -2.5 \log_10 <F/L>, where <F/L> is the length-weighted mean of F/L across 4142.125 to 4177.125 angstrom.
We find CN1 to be 0.15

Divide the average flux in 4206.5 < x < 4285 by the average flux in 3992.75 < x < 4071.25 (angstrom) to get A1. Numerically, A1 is 0.87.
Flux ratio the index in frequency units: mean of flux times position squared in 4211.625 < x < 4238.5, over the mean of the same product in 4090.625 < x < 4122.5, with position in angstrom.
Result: 0.9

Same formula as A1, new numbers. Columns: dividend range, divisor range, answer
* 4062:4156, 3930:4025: 0.93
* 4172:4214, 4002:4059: 0.83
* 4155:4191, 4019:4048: 0.85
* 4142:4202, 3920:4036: 0.81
